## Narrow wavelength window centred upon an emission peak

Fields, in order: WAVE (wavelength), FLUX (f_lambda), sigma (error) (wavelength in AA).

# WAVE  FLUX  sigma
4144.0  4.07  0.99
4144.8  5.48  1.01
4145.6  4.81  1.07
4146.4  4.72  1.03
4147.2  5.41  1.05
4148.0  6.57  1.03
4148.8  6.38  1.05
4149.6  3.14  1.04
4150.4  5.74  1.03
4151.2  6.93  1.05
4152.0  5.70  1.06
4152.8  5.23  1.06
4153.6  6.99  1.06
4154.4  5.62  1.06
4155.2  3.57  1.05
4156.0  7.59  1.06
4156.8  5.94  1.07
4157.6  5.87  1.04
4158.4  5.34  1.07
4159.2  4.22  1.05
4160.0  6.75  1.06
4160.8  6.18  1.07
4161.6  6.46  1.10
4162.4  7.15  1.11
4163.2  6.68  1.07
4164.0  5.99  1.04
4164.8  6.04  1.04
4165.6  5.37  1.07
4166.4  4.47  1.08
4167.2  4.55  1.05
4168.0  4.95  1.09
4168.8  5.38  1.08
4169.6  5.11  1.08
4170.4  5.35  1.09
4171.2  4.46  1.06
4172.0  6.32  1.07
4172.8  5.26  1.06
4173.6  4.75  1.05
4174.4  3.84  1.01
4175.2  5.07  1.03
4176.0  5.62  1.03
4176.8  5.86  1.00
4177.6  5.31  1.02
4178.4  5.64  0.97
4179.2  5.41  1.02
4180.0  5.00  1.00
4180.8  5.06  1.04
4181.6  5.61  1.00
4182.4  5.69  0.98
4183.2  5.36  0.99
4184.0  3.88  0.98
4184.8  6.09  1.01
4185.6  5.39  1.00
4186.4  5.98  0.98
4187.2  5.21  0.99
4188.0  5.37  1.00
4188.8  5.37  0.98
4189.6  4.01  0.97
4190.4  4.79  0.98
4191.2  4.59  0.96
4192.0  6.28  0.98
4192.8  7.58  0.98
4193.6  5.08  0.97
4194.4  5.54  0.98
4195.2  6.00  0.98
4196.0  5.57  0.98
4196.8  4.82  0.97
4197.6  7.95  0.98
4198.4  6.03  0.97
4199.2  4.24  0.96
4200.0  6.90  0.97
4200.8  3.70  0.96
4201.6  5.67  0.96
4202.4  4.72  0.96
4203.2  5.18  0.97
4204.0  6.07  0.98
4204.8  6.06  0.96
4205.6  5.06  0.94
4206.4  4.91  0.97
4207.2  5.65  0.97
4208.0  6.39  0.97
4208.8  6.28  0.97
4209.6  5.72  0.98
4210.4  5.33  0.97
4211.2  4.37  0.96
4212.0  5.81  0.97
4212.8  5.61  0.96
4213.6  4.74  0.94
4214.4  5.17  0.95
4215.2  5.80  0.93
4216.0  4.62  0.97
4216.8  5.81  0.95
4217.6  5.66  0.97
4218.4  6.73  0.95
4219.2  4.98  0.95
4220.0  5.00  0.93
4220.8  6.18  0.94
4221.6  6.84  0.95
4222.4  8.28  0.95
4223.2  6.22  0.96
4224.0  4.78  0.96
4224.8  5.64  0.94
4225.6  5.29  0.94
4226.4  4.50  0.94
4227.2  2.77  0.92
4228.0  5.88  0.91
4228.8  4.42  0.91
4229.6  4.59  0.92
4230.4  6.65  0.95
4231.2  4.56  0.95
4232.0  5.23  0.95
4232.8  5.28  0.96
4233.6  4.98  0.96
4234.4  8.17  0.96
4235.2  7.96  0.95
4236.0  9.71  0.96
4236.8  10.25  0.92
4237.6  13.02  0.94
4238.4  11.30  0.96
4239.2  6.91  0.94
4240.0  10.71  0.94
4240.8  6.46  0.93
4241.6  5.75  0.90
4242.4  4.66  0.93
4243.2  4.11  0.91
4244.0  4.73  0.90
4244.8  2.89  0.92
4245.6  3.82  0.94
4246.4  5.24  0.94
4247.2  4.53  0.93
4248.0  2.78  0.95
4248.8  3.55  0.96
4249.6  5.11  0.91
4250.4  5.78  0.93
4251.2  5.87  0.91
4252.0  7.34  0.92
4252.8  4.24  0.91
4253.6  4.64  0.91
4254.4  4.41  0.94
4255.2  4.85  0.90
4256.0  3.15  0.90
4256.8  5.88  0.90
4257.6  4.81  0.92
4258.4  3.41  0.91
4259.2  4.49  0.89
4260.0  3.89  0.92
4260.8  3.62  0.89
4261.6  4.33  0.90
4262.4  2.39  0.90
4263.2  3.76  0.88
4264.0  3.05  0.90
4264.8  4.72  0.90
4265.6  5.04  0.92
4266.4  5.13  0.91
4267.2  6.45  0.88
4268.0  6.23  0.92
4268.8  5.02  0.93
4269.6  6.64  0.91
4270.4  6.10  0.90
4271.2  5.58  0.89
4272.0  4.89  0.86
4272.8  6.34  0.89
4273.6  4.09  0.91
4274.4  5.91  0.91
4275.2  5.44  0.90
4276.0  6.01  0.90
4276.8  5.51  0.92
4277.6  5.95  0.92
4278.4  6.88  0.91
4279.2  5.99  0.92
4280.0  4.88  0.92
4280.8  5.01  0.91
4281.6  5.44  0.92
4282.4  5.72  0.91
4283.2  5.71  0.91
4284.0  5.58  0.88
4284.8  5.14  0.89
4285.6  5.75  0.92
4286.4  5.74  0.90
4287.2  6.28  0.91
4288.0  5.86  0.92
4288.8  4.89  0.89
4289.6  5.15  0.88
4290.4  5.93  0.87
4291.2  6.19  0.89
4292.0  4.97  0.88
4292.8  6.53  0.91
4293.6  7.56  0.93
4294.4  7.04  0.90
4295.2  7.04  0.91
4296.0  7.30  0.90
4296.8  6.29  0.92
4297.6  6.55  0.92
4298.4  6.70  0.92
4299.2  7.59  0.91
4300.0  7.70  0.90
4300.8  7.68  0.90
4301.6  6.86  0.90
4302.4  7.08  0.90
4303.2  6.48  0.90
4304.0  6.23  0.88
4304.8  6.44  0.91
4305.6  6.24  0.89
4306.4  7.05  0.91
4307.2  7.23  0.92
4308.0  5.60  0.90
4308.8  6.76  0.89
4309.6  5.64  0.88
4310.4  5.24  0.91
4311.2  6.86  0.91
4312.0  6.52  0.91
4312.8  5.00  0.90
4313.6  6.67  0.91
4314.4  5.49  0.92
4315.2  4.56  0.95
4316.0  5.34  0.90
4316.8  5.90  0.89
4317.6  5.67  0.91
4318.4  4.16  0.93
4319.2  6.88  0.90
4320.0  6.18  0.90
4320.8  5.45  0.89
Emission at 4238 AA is [O II] 3727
